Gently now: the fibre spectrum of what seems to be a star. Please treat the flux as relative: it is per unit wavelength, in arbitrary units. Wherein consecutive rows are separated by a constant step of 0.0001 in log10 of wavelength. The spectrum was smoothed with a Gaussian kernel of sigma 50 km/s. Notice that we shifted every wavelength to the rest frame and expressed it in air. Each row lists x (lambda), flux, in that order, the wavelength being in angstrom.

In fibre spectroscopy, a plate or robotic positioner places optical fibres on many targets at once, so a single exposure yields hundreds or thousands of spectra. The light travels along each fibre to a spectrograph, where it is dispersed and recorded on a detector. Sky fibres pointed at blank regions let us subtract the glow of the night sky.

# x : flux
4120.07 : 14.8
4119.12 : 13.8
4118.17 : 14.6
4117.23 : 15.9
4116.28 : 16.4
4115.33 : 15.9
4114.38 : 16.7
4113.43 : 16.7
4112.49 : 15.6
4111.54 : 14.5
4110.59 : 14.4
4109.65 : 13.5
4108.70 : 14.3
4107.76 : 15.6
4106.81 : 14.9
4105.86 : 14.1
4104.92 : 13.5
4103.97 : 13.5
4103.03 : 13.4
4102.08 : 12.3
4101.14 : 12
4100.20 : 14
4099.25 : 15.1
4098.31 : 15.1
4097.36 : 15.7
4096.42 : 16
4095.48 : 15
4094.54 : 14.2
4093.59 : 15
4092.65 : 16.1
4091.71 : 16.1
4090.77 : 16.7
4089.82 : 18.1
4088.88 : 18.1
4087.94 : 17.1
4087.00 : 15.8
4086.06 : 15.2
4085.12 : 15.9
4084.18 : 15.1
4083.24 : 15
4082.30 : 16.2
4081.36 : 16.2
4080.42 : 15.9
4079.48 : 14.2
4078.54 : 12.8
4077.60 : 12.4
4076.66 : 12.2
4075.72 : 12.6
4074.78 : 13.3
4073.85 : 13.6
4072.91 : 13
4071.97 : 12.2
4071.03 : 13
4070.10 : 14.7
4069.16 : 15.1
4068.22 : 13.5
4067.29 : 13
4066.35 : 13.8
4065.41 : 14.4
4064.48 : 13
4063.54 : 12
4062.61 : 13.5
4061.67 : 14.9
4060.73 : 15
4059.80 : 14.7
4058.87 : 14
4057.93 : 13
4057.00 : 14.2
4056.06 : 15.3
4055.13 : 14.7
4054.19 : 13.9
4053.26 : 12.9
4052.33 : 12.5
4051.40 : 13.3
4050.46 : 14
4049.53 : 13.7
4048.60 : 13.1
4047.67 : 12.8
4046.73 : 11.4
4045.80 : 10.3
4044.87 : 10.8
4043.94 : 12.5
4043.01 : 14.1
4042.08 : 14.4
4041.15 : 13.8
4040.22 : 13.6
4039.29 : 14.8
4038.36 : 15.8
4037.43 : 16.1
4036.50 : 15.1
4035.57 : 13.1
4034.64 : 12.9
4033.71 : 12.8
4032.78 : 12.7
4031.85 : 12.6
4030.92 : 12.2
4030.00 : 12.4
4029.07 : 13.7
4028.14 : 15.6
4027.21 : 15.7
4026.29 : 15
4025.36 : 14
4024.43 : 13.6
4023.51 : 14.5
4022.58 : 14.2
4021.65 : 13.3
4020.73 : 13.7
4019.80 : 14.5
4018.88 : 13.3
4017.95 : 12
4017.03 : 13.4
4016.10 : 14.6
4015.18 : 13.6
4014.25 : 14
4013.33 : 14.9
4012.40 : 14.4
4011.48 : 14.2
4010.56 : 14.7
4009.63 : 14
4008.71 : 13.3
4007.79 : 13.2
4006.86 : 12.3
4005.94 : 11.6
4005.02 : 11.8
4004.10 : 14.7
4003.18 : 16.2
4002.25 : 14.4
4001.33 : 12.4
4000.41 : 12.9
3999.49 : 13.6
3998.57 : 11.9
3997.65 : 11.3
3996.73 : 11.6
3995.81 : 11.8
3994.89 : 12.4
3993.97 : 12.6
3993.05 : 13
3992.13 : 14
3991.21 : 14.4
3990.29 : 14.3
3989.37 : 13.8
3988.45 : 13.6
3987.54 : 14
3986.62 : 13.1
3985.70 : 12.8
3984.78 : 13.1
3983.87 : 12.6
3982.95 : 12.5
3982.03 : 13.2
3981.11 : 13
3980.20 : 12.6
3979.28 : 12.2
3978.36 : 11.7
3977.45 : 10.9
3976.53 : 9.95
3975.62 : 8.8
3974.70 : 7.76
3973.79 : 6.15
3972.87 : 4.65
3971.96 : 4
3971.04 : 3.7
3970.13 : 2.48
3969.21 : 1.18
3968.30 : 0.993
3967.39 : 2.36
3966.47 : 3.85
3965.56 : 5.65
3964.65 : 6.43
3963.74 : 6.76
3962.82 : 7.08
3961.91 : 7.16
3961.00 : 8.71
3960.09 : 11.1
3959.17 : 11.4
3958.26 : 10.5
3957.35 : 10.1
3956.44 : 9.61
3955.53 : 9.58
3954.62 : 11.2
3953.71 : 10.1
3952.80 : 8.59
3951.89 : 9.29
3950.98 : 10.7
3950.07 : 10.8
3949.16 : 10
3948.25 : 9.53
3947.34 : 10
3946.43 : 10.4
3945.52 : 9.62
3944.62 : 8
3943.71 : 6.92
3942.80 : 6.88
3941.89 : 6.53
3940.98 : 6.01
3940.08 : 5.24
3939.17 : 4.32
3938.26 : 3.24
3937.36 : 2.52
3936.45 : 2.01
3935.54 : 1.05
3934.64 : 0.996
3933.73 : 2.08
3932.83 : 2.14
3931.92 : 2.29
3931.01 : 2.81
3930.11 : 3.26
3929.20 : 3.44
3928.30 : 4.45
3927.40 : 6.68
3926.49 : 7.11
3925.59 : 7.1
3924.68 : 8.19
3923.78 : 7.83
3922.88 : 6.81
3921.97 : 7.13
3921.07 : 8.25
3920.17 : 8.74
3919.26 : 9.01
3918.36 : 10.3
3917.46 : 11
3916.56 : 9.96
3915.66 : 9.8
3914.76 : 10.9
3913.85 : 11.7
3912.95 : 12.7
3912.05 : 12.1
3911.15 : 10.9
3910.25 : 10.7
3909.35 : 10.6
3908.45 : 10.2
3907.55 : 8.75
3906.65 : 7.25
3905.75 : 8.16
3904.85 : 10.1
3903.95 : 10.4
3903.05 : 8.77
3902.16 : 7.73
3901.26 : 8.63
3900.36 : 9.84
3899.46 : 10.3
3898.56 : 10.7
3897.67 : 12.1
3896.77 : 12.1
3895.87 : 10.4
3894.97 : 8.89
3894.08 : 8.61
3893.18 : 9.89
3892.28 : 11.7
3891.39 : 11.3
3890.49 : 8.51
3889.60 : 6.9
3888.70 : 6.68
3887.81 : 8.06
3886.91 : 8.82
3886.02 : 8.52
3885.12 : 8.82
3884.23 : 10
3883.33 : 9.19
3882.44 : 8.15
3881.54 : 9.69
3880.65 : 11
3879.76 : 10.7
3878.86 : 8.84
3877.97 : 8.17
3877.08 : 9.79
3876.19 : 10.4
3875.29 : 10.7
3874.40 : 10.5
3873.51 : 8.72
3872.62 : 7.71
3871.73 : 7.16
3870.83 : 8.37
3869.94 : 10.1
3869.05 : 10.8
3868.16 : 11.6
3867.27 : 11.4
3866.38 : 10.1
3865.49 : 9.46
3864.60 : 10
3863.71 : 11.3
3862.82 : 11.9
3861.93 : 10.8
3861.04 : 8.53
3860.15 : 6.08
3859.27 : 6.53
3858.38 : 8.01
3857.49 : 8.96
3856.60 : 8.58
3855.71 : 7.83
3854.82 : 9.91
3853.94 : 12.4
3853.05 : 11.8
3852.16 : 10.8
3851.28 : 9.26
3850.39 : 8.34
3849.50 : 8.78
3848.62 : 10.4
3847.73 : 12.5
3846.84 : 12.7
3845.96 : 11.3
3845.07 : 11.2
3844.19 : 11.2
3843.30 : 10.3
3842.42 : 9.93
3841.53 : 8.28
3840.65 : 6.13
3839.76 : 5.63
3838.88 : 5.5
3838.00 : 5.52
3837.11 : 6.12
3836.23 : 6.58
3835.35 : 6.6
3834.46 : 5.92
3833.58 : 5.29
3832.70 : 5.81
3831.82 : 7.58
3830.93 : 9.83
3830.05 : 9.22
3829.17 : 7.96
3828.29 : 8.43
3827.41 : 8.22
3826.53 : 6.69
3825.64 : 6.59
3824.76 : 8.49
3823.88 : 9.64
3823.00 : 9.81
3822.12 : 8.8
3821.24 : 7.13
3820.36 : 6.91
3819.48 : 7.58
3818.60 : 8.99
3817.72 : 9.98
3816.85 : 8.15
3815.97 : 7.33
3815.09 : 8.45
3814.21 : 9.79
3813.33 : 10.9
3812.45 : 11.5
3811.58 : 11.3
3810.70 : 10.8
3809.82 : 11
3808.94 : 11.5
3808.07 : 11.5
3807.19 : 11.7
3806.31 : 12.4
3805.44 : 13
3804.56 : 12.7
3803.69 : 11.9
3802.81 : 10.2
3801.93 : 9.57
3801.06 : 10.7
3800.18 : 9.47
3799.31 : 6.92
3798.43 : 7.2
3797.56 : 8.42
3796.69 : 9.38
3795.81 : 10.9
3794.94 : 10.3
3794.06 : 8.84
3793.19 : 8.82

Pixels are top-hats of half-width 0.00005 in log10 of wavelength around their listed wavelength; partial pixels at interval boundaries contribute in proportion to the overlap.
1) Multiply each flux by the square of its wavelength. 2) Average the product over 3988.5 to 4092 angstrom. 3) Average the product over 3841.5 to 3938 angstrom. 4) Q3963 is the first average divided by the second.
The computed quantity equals 1.69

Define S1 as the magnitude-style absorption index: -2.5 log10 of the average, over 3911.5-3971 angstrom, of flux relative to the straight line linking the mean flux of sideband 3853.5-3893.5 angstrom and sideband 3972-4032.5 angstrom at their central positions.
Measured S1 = 0.49 mag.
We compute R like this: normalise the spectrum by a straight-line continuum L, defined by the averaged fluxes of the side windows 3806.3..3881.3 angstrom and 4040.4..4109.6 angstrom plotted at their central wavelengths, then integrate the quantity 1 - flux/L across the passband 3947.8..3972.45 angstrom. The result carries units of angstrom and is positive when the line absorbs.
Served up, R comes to 8.7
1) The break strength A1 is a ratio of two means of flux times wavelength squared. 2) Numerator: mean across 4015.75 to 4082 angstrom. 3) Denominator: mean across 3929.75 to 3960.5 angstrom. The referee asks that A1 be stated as 2.0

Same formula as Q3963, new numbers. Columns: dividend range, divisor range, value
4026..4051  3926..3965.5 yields 2.05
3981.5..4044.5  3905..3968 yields 1.85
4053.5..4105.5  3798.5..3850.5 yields 1.81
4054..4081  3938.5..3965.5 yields 1.69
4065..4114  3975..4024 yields 1.17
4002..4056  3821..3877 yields 1.67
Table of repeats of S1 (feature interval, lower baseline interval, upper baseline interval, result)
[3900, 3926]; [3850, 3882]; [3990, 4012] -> 0.15 mag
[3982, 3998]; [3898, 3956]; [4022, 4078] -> -0.20 mag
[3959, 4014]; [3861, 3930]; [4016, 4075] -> 0.12 mag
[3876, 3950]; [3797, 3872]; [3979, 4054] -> 0.32 mag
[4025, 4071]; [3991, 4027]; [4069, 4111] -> 0.03 mag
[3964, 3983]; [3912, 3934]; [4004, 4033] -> 0.44 mag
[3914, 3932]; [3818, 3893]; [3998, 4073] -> 0.39 mag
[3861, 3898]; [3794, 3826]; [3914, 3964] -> -0.14 mag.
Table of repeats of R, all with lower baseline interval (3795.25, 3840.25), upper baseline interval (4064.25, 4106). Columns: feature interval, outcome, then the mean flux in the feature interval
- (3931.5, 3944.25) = 8.55 angstrom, 3.76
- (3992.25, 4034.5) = -1.39 angstrom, 13.4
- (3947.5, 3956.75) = 1.39 angstrom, 9.95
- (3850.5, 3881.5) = 0.73 angstrom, 9.64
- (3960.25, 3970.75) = 6.16 angstrom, 4.95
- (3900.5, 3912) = 1.37 angstrom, 9.46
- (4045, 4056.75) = 0.59 angstrom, 13.1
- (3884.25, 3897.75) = 1.36 angstrom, 9.37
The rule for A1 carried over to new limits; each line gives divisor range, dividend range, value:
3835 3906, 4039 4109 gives 1.67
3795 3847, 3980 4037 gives 1.64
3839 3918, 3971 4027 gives 1.38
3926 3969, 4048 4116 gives 2.35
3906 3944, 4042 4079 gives 2.07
